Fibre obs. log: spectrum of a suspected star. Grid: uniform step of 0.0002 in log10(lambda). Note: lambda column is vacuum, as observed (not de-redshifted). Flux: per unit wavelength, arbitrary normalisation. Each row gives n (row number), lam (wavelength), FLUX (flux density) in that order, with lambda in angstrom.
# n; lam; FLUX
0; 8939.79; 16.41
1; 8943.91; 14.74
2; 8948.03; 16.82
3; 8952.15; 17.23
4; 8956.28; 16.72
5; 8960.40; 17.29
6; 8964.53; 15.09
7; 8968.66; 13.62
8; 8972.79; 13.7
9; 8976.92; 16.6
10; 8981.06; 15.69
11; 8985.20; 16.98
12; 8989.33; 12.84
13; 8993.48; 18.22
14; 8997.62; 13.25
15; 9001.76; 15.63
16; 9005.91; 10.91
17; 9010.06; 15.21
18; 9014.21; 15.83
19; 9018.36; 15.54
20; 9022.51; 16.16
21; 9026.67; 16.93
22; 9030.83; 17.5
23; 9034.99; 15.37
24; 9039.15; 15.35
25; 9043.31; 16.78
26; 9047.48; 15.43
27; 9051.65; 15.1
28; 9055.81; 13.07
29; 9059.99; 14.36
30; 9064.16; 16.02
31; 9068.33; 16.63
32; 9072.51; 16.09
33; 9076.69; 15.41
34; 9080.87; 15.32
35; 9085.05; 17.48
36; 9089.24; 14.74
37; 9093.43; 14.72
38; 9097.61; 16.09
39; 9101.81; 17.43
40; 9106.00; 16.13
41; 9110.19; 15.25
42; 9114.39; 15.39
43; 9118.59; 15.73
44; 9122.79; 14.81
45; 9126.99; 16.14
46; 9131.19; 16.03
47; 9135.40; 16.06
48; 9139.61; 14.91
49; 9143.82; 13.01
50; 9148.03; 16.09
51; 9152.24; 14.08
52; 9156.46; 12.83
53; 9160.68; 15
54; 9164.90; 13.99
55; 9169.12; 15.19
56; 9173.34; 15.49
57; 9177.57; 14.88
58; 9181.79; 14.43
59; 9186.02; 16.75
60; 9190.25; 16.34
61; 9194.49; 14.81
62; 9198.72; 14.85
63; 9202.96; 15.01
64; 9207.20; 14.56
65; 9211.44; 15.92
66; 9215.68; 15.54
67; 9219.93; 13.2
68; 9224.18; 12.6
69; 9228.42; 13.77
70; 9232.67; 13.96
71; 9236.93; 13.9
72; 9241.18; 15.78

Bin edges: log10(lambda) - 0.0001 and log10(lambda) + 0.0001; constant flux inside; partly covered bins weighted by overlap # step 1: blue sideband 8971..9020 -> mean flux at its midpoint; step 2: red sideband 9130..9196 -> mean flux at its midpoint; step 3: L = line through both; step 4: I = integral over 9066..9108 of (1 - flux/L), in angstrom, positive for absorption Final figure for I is -2.80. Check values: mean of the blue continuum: 15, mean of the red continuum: 15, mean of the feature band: 16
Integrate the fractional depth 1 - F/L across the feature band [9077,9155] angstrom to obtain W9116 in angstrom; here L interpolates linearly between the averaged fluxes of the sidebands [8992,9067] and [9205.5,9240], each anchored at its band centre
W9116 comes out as -3.4 angstrom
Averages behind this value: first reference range 15.4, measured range 15.5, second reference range 14.2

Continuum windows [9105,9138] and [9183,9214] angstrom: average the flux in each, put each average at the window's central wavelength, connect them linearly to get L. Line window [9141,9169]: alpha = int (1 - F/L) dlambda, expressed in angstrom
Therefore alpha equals 2.3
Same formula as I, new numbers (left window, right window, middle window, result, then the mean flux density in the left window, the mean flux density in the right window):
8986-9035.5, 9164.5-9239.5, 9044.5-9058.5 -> 0.49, 15.3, 14.8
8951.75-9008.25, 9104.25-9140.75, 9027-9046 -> -1.13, 15.2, 15.6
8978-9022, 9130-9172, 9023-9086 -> -3.45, 15.1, 14.7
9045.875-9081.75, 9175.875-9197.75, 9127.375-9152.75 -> 0.33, 15.3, 15.4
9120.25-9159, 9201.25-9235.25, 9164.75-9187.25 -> -0.83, 14.9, 14.3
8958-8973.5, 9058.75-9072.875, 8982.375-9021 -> 0.95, 15.1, 15.8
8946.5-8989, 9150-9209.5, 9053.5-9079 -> 0.21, 15.8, 14.9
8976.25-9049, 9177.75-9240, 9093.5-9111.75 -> -1.11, 15.5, 14.7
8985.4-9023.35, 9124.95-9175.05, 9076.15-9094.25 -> -0.85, 14.9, 14.9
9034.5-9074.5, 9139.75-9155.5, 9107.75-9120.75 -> -0.65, 15.4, 14.3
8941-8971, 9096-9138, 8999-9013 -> 1.68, 15.9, 15.9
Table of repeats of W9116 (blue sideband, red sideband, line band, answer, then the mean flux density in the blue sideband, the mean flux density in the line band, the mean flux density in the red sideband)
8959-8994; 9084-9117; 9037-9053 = -0.04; 15.4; 15.7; 15.8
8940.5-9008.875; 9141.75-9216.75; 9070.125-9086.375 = -0.95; 15.3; 16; 14.9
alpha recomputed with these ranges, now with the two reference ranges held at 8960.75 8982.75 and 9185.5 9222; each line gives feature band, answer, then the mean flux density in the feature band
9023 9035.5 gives -1.31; 16.7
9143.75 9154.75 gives 0.40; 14.6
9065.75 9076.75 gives -0.75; 16.2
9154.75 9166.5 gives 0.91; 14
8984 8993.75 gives -0.26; 15.5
